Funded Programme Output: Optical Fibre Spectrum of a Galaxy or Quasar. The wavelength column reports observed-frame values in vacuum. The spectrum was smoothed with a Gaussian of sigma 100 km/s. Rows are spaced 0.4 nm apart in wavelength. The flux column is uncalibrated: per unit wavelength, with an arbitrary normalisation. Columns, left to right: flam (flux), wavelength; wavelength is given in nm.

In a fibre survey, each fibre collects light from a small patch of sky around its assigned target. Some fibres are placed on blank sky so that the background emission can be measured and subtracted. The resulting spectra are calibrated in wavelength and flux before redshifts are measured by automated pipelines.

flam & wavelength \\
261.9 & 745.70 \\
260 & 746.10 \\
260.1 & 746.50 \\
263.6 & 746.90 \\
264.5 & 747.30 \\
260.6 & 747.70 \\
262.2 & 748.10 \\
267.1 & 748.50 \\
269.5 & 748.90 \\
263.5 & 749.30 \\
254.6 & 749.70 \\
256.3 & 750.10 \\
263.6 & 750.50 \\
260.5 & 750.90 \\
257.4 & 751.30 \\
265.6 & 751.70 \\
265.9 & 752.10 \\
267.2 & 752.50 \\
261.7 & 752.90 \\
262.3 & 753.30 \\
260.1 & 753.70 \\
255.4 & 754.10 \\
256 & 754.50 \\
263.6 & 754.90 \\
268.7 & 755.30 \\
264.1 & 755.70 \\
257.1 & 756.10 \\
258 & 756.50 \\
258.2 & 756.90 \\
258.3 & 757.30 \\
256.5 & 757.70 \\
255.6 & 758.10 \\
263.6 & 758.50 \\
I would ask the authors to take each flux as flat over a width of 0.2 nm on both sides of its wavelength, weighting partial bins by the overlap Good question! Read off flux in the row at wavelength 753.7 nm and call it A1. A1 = 260.1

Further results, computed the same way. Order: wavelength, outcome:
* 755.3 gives 268.7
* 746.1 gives 260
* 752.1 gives 265.9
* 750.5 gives 263.6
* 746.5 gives 260.1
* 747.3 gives 264.5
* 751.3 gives 257.4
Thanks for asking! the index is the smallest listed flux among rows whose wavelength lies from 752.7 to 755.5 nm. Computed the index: 255.4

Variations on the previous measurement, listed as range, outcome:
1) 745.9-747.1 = 260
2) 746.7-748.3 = 260.6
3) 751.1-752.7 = 257.4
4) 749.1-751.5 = 254.6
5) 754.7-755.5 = 263.6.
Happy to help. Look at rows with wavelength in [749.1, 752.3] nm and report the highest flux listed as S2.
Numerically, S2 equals 265.9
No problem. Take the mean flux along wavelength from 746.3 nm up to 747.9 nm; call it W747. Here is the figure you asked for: 262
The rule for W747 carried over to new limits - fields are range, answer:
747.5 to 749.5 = 265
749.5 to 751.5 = 258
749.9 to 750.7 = 260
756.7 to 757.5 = 258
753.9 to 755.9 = 262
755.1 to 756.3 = 263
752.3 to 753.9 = 263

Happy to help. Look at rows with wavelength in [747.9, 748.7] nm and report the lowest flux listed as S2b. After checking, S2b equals 262.2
